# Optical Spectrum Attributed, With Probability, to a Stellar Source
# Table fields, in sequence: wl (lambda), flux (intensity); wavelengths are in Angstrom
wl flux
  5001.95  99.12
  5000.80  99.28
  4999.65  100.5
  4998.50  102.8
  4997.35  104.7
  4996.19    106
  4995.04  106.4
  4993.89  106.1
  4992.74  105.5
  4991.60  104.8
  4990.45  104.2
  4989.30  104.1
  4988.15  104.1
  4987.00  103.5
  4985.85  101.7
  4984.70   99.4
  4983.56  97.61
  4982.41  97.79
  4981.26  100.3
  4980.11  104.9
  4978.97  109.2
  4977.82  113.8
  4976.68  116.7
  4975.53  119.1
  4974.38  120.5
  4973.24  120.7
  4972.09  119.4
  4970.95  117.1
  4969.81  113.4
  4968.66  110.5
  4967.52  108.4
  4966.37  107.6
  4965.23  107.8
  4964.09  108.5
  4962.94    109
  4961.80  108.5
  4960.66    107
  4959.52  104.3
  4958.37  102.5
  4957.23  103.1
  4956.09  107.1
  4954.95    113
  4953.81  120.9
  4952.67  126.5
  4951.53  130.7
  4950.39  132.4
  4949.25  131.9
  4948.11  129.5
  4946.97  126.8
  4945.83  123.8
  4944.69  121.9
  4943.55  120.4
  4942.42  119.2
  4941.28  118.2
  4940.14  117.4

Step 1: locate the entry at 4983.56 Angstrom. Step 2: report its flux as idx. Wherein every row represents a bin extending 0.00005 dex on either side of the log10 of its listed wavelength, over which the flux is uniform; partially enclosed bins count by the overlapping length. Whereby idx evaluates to 97.61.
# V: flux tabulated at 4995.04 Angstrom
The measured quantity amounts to 106.4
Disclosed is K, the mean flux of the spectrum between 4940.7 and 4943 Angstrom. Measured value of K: 119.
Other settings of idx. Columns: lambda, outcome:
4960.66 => 107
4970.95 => 117.1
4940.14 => 117.4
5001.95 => 99.12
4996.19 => 106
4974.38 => 120.5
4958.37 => 102.5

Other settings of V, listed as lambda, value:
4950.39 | 132.4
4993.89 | 106.1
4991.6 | 104.8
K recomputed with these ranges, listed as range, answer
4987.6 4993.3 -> 105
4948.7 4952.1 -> 132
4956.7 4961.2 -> 104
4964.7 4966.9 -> 108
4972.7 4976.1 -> 120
